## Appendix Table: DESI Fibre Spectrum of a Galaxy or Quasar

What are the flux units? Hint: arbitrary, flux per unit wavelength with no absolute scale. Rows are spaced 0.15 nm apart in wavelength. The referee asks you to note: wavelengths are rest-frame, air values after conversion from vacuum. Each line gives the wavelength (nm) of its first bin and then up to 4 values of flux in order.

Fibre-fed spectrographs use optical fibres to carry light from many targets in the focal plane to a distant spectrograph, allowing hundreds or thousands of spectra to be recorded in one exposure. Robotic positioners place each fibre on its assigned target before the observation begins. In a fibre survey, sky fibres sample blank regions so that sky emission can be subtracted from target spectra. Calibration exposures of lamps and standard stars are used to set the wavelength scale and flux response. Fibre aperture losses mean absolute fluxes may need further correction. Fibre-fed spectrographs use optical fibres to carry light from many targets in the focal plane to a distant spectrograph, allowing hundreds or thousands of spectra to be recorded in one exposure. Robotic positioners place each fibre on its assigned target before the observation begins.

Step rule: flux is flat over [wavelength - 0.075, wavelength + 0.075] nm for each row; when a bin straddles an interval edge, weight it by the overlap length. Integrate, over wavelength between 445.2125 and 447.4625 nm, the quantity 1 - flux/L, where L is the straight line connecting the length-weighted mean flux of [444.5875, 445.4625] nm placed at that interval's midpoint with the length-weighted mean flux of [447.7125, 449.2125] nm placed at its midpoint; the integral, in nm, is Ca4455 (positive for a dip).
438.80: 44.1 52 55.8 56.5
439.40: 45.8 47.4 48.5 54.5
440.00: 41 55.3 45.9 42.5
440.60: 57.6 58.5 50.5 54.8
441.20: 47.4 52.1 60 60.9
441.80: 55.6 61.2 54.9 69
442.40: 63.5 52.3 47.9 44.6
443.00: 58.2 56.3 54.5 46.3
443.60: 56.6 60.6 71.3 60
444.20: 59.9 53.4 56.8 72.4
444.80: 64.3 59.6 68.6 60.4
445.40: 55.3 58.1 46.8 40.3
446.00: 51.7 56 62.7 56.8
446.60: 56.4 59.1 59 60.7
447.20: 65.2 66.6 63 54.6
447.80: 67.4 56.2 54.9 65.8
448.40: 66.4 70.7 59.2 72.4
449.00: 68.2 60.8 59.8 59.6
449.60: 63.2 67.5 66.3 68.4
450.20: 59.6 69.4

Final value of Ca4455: 0.24 nm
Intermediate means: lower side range 63.4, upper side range 64.1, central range 57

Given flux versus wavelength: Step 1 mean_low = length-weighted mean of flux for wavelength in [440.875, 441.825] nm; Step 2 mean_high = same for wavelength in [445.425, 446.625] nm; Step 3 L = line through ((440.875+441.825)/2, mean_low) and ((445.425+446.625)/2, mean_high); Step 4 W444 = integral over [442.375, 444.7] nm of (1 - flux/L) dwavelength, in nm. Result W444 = -0.12 nm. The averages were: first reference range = 54.6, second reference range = 53.6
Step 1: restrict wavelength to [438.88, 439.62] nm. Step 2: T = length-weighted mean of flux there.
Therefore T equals 51.5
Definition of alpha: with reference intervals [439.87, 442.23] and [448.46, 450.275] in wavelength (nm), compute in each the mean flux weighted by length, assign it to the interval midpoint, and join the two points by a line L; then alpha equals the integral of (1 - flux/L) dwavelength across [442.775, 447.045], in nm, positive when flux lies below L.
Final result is 0.09 nm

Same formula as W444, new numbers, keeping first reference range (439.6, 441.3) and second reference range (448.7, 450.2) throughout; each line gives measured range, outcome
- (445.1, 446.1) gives 0.09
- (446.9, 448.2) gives 0.01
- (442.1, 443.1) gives -0.04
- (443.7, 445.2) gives -0.16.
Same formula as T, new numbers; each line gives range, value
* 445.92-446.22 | 53.6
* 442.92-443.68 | 54.4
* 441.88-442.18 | 58.2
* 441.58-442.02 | 59.2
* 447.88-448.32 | 58.9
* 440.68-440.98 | 54.4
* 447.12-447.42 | 65.8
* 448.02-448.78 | 63.4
